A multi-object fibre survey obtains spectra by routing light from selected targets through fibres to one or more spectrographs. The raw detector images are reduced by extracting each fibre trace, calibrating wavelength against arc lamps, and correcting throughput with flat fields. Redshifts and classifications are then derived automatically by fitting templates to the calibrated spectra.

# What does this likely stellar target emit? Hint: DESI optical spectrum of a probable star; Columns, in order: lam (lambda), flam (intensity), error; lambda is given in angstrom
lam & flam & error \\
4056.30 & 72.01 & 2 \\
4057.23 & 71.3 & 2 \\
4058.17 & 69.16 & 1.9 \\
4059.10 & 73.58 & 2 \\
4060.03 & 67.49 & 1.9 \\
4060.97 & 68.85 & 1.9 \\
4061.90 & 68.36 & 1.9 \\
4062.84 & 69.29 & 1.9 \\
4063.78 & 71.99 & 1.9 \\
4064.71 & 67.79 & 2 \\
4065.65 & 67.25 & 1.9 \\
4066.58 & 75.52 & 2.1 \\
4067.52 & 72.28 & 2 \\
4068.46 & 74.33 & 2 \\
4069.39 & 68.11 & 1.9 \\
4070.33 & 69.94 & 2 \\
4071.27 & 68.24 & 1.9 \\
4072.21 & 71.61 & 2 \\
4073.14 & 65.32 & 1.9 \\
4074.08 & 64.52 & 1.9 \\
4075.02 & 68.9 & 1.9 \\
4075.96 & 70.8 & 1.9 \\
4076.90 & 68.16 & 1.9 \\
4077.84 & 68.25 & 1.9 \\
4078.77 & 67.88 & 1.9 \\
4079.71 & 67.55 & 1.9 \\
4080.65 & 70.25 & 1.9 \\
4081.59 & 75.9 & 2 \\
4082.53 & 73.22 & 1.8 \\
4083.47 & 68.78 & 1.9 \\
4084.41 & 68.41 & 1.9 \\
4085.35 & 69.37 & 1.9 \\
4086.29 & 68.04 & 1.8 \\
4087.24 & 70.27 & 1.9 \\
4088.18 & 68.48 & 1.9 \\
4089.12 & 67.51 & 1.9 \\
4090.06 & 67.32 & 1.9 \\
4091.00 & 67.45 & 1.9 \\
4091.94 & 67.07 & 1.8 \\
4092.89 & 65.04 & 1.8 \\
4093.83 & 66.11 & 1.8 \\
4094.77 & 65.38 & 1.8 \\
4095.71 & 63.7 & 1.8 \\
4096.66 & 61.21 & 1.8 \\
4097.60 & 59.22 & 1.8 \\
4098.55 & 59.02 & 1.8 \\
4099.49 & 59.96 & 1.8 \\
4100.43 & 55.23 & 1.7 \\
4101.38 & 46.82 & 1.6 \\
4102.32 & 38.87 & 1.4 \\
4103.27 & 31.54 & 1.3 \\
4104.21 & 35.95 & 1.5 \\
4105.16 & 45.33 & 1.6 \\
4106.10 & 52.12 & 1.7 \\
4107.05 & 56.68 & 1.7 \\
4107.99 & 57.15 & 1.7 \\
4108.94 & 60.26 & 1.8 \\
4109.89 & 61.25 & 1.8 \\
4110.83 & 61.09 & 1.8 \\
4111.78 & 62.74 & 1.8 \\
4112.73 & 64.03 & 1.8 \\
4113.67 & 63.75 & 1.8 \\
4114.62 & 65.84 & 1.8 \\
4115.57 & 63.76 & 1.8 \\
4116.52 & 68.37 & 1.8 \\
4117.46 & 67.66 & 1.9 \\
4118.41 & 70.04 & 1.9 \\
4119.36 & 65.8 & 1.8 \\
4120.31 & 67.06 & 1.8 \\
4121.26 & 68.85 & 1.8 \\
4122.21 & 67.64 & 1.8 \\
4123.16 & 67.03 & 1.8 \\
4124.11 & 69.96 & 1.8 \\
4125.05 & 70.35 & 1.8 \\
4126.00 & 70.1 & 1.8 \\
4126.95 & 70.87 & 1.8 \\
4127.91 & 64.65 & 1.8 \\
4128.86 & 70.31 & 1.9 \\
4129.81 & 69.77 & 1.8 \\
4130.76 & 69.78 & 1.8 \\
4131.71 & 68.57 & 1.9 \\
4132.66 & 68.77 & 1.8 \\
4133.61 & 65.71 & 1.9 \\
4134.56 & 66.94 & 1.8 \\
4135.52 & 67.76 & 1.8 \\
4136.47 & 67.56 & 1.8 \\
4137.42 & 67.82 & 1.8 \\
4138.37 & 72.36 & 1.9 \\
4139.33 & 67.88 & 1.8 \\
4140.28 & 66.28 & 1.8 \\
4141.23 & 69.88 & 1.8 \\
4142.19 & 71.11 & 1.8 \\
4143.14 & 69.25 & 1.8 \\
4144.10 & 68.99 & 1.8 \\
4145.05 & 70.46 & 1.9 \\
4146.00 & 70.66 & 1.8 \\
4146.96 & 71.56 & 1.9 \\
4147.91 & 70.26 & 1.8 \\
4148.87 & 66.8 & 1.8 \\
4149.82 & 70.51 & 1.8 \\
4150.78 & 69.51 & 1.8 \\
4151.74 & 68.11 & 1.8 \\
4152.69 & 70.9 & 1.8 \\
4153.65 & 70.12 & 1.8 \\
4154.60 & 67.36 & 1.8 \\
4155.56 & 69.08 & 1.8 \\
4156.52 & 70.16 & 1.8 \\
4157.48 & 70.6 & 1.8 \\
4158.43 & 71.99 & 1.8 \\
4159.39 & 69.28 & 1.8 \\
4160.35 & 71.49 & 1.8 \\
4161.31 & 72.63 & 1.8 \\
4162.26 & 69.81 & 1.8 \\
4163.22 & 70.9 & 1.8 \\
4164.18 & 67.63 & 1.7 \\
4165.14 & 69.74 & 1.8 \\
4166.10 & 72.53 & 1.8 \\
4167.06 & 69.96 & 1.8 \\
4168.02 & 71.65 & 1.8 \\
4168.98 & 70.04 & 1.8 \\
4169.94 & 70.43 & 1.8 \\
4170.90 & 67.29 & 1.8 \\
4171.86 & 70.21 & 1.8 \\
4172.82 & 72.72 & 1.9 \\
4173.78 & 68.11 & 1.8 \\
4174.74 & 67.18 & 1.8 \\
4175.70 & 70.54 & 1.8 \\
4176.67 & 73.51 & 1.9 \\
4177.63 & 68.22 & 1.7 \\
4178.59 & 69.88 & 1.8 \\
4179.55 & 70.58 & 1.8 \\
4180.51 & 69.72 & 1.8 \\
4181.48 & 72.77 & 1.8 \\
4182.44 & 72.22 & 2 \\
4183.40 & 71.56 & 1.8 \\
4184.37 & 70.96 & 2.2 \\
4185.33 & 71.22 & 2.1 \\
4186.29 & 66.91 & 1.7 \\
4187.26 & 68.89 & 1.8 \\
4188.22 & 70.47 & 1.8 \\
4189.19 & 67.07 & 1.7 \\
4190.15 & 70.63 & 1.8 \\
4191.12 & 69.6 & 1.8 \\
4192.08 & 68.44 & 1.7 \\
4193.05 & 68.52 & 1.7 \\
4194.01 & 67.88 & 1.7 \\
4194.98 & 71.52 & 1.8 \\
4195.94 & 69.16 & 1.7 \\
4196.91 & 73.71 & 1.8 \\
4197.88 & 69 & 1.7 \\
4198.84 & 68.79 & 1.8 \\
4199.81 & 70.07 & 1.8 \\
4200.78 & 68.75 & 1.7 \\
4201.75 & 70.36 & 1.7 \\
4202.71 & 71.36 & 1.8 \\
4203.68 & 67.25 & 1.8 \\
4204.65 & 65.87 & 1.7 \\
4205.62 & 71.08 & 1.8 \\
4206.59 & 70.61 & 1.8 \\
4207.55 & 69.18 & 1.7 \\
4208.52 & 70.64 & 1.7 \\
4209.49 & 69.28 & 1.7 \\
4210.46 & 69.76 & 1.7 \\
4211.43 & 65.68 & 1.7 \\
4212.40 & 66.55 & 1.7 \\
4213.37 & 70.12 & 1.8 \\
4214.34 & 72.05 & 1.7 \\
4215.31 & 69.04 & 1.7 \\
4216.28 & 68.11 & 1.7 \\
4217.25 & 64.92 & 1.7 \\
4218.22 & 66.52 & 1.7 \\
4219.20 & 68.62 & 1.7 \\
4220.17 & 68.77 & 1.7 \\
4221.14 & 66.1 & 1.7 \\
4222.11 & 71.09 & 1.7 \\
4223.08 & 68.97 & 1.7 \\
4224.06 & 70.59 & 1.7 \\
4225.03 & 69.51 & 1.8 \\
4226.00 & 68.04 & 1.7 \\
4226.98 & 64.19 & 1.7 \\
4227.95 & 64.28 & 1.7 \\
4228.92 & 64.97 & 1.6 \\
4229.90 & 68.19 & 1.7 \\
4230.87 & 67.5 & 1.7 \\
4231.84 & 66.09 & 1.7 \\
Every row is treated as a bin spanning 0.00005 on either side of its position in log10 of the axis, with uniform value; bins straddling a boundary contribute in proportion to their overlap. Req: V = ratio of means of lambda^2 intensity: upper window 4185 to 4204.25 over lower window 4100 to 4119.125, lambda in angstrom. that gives 1.3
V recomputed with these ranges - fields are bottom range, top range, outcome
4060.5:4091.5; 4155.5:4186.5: 1.06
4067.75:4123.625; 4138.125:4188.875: 1.14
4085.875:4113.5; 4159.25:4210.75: 1.24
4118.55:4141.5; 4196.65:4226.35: 1.05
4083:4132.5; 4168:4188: 1.15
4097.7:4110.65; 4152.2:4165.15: 1.41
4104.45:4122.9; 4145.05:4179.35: 1.15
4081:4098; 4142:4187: 1.08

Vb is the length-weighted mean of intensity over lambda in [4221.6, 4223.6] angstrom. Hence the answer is 69.9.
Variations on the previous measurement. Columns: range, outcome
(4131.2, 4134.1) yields 67.9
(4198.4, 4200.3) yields 69.2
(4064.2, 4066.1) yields 67.7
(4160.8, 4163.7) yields 71.2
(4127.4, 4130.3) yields 68.1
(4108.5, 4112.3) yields 61.3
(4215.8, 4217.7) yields 66.6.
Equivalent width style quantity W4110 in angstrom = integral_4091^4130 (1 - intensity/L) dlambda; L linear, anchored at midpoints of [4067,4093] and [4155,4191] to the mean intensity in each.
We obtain 4.5 angstrom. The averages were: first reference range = 69.1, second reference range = 70.2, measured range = 61.4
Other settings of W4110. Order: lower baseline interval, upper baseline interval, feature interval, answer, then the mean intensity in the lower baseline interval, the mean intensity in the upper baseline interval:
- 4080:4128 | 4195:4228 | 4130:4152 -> -1.4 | 63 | 68.9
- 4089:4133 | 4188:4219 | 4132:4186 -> -3.3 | 62.2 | 69.1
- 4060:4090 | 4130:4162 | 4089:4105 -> 2.9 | 69.4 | 69.4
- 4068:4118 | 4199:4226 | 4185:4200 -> -0.3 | 63.3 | 68.9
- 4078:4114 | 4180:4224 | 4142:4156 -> -0.9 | 61.4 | 69.3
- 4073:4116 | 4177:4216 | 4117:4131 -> -0.9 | 62.2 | 69.7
